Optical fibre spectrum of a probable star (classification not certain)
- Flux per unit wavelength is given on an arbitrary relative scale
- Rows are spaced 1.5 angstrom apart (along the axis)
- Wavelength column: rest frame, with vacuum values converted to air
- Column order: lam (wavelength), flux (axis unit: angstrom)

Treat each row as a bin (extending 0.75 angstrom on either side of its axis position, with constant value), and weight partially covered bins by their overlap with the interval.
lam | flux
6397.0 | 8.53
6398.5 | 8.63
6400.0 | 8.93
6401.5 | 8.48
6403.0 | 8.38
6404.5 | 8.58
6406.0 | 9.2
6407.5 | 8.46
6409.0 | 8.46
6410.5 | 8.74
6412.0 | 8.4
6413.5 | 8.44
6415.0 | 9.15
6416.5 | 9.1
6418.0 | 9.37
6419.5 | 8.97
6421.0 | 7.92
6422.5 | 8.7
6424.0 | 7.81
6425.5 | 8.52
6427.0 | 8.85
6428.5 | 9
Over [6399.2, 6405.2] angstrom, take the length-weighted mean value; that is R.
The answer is 8.59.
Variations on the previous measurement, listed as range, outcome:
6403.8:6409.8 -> 8.68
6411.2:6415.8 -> 8.67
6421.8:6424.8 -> 8.25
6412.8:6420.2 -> 9.01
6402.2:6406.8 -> 8.71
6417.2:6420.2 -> 9.17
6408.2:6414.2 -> 8.51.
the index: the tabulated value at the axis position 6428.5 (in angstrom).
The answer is 9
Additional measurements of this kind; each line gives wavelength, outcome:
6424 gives 7.81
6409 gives 8.46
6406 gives 9.2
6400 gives 8.93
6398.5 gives 8.63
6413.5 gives 8.44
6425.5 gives 8.52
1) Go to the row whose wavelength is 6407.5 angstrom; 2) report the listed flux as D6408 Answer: 8.46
